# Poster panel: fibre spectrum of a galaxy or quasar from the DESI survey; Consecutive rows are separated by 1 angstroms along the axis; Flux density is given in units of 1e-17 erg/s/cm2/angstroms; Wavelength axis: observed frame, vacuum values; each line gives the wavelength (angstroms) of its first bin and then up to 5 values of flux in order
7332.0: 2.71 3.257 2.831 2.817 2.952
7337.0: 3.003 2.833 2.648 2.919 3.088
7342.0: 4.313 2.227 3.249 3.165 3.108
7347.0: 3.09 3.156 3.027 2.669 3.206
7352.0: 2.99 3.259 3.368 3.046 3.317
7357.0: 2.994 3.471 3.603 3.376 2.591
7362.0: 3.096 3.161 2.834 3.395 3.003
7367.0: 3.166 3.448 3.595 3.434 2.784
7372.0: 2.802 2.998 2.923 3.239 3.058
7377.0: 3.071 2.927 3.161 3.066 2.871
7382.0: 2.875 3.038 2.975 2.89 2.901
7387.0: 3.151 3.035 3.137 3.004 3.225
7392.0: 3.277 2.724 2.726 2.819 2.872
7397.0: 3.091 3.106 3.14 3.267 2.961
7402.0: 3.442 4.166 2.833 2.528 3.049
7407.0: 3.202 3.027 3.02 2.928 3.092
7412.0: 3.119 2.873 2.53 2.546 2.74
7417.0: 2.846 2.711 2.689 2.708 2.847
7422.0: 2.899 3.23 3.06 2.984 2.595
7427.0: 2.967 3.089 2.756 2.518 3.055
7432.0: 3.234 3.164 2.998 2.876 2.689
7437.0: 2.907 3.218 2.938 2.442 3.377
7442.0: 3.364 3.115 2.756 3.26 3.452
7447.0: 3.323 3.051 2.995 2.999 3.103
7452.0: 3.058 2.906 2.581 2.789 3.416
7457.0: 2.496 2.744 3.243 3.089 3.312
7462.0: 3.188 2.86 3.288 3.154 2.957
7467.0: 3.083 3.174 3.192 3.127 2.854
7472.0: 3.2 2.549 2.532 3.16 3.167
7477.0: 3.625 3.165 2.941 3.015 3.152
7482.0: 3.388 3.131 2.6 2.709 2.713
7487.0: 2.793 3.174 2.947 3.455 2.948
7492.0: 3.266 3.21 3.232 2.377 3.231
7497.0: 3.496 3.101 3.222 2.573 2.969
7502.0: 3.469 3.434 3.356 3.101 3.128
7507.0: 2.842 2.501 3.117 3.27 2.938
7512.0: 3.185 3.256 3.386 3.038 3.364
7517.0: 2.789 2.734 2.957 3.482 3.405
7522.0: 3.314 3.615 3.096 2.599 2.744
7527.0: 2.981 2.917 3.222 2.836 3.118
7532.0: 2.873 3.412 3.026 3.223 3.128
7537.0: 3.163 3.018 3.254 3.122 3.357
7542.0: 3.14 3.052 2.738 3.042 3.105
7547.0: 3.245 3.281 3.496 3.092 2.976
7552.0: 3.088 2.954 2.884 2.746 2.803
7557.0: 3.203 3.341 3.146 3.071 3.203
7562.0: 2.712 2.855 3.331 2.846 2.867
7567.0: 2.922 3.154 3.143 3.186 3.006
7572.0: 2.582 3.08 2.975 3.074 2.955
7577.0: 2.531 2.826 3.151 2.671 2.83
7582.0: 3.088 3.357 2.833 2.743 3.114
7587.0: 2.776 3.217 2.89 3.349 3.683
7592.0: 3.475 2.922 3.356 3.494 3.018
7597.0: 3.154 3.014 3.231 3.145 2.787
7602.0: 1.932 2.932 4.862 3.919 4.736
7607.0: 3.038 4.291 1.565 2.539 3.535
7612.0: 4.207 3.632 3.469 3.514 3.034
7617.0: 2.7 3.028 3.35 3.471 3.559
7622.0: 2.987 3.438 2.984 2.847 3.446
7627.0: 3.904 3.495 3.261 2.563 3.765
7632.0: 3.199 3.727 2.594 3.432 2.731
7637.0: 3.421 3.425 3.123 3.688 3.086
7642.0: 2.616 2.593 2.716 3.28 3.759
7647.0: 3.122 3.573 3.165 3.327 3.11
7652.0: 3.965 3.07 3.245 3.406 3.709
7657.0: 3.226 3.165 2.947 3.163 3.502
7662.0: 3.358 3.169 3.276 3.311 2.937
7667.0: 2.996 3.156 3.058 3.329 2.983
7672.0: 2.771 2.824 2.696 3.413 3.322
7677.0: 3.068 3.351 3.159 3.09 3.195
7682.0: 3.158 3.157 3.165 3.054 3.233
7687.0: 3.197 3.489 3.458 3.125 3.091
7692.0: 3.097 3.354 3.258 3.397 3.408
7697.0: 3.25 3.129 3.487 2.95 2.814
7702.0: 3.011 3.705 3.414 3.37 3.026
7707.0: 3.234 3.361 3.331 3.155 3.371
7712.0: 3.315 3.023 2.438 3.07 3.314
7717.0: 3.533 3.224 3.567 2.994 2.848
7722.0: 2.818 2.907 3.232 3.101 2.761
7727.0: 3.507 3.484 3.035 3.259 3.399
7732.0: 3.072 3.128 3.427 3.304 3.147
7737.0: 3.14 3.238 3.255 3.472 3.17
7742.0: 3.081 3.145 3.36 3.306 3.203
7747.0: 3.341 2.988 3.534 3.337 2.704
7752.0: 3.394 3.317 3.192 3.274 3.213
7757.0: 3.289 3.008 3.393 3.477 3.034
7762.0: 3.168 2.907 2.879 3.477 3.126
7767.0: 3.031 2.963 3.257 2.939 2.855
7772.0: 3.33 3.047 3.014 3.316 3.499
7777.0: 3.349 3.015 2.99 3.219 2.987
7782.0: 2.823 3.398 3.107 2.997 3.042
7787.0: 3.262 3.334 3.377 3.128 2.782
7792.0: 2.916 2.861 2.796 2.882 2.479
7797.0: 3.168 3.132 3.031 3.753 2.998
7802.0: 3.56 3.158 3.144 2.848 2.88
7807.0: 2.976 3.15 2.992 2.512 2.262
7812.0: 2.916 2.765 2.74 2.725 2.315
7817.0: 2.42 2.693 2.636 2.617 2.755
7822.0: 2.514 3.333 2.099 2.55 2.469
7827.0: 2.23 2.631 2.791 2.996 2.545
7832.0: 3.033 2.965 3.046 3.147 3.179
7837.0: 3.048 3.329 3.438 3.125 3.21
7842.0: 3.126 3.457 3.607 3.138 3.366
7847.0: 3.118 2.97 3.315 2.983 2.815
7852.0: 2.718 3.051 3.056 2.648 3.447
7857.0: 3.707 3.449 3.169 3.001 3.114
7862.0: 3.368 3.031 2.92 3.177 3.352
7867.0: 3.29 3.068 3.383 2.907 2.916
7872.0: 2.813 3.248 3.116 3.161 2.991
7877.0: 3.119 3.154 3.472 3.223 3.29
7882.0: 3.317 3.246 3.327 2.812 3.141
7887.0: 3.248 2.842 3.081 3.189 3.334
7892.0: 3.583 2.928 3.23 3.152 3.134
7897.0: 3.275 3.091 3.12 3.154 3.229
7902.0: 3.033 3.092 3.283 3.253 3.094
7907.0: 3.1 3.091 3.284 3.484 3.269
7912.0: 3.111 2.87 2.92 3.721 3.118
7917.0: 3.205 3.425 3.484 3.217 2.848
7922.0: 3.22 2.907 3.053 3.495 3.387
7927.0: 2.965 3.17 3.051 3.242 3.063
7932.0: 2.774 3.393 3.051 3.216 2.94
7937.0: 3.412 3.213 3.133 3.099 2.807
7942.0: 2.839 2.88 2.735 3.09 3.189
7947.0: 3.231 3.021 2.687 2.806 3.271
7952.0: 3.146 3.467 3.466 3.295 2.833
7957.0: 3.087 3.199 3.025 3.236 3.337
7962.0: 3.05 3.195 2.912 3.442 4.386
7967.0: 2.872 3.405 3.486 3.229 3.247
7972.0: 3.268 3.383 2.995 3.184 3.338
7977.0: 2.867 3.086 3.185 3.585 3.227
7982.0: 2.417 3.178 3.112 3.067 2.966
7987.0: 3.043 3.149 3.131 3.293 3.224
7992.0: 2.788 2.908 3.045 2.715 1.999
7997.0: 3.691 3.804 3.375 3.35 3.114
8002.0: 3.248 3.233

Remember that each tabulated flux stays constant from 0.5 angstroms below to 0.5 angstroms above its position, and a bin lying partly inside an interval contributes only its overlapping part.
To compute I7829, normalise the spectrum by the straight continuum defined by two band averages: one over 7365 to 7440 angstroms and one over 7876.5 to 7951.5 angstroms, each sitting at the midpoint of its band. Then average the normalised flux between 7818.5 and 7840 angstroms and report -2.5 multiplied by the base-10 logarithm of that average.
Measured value 0.11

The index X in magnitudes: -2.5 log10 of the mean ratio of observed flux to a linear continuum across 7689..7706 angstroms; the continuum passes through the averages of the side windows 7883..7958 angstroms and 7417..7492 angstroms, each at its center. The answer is -0.06 mag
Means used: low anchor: 3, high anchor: 3.14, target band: 3.24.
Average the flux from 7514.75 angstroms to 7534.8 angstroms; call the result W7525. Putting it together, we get 3.08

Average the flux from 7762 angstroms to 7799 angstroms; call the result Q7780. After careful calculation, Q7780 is 3.08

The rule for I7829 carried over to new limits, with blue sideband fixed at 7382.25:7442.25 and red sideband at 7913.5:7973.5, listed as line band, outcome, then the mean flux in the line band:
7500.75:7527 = -0.04 mag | 3.12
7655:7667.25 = -0.06 mag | 3.24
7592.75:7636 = -0.08 mag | 3.28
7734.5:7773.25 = -0.03 mag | 3.19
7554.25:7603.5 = 0.01 mag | 3.01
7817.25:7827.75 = 0.21 mag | 2.59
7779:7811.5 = 0.03 mag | 3.03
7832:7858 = -0.01 mag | 3.16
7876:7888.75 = -0.01 mag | 3.17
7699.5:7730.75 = -0.03 mag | 3.17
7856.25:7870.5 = -0.02 mag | 3.21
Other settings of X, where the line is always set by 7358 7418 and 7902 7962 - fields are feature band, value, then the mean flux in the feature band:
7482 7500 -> 0.01 mag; 3.03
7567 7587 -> 0.04 mag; 2.96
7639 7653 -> -0.04 mag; 3.22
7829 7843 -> 0.01 mag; 3.09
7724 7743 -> -0.04 mag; 3.22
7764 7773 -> 0.00 mag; 3.1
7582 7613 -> -0.05 mag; 3.24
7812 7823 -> 0.17 mag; 2.66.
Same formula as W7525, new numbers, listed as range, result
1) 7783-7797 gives 3.02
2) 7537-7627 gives 3.14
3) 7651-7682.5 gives 3.19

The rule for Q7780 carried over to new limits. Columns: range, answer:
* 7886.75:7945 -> 3.15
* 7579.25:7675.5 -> 3.21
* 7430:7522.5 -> 3.06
